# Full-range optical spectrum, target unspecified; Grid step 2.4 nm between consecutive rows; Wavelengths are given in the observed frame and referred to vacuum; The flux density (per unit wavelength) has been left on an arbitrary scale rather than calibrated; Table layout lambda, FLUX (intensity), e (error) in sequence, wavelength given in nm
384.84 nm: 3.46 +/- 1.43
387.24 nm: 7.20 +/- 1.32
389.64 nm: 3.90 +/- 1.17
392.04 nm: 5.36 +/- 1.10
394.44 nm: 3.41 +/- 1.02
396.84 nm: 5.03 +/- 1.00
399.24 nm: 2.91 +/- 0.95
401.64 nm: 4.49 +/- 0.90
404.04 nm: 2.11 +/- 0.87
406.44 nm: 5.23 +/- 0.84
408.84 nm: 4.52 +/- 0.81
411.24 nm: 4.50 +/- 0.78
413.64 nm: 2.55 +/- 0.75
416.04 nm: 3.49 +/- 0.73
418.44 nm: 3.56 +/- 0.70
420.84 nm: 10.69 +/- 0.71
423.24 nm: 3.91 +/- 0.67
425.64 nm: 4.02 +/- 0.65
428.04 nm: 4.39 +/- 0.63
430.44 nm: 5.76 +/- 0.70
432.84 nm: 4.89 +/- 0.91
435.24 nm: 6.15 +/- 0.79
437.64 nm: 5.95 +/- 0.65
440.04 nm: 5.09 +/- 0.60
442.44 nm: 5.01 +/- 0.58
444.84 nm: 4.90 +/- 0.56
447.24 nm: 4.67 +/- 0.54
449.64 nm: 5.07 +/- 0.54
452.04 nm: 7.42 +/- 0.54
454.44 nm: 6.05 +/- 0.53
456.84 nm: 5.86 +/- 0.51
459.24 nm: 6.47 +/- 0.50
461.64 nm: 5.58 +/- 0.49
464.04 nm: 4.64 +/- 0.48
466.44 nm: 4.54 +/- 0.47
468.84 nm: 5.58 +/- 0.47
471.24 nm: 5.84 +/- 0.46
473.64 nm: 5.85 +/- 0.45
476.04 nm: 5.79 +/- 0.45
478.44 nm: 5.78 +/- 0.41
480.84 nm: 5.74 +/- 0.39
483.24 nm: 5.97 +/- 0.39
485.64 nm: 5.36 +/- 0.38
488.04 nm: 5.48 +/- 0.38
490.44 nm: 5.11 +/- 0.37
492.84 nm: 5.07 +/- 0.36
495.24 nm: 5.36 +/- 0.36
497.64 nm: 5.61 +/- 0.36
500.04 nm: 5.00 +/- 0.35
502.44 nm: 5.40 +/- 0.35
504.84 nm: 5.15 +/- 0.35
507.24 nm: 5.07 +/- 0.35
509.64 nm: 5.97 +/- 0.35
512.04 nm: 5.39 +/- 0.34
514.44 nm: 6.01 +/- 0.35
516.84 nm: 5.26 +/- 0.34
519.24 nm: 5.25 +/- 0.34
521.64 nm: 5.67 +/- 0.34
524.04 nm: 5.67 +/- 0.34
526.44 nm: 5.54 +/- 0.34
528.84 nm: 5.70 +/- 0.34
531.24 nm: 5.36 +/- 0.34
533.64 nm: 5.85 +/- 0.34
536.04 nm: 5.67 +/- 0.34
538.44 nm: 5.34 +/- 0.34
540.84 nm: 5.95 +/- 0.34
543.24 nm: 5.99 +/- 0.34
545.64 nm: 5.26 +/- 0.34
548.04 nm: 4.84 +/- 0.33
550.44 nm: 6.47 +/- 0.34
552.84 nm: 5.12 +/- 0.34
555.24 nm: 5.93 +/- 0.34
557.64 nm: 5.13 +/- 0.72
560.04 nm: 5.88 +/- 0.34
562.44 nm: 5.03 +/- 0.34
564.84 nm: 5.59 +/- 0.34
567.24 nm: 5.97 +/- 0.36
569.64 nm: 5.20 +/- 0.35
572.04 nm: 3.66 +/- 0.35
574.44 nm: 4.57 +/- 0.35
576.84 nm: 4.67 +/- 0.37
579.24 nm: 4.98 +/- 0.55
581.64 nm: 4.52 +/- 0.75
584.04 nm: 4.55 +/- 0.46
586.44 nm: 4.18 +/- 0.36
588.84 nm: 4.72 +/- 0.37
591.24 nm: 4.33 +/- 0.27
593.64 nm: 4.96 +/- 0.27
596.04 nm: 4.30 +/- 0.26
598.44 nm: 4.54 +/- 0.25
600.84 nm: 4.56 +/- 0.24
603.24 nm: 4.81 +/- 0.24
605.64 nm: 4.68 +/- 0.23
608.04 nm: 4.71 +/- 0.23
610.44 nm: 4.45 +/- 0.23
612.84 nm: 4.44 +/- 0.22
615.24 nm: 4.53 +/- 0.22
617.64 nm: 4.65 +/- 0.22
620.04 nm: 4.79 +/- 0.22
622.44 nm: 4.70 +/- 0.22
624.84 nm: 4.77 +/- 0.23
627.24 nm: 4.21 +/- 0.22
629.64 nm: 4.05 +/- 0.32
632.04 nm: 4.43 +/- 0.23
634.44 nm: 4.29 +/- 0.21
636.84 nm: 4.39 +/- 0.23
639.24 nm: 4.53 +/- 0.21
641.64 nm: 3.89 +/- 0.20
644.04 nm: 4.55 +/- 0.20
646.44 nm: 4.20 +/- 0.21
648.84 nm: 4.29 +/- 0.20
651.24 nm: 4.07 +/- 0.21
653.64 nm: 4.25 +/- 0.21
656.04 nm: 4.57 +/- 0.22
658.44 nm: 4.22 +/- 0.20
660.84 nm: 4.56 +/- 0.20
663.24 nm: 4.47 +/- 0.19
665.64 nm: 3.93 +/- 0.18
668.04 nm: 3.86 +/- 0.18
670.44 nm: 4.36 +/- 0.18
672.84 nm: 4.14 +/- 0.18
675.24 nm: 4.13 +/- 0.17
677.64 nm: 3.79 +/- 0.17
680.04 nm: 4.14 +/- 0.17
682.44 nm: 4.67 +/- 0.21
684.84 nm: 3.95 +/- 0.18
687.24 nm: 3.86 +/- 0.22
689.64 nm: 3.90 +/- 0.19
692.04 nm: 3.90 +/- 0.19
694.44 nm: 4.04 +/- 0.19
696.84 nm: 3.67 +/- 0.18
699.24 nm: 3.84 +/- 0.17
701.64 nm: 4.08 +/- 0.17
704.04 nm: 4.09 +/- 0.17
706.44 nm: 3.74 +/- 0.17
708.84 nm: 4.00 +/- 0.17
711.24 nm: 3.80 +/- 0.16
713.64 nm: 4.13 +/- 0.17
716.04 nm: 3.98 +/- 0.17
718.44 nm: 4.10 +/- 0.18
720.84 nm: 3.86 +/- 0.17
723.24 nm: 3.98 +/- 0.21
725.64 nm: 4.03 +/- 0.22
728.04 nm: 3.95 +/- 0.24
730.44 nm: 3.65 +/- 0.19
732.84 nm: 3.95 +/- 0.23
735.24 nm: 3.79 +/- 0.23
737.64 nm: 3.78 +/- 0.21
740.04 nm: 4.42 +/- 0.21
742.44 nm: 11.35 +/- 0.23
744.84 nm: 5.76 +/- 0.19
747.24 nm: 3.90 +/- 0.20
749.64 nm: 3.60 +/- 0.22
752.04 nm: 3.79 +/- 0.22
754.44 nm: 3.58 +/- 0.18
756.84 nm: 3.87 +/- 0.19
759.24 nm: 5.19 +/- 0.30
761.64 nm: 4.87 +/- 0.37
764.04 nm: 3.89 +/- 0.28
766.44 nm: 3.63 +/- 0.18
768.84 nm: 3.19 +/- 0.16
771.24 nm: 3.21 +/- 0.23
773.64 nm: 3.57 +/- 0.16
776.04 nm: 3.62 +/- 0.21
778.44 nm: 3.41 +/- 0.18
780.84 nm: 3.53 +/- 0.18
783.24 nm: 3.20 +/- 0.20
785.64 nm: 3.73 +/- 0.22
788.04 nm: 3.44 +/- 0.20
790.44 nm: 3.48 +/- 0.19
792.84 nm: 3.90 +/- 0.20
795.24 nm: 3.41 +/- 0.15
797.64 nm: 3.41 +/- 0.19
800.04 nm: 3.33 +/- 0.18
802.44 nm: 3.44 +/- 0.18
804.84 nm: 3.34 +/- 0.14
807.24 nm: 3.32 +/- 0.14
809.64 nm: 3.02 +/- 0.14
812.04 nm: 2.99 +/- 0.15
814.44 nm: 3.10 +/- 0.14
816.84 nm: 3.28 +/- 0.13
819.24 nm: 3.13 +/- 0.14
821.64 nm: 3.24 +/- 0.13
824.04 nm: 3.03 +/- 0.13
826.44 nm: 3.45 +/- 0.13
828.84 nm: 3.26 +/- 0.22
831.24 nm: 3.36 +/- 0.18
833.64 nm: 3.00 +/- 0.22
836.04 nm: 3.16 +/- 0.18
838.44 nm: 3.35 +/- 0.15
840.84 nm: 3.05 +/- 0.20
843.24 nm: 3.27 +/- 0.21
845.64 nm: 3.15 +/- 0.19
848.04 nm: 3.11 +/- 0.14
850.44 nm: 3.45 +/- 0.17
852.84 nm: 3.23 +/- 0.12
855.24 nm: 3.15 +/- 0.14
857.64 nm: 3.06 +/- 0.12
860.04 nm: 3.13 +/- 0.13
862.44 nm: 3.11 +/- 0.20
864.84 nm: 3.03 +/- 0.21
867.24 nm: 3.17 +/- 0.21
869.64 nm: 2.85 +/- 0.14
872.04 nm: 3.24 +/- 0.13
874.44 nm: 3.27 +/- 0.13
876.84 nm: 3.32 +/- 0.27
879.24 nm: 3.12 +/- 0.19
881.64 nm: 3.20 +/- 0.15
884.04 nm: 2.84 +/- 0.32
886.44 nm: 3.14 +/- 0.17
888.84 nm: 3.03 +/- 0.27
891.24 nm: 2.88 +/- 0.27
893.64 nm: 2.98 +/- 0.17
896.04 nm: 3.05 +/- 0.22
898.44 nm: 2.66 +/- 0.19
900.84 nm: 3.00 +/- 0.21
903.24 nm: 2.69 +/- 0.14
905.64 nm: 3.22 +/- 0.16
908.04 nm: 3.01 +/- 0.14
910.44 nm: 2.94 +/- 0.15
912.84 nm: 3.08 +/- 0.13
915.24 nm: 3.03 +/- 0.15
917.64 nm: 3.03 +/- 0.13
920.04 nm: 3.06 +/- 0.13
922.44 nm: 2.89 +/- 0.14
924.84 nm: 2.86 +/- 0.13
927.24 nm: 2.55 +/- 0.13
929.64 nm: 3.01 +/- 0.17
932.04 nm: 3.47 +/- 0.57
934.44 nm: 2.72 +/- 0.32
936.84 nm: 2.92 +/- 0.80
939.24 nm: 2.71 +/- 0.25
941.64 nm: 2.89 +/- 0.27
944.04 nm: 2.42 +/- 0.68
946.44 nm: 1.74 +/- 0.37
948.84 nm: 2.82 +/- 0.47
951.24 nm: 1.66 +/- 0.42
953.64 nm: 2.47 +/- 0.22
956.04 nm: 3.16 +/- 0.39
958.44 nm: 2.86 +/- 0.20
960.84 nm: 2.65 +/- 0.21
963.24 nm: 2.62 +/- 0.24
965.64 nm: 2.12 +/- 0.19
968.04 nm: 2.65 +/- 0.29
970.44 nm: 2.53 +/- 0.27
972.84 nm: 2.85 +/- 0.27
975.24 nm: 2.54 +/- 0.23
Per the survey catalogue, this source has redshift 0.13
